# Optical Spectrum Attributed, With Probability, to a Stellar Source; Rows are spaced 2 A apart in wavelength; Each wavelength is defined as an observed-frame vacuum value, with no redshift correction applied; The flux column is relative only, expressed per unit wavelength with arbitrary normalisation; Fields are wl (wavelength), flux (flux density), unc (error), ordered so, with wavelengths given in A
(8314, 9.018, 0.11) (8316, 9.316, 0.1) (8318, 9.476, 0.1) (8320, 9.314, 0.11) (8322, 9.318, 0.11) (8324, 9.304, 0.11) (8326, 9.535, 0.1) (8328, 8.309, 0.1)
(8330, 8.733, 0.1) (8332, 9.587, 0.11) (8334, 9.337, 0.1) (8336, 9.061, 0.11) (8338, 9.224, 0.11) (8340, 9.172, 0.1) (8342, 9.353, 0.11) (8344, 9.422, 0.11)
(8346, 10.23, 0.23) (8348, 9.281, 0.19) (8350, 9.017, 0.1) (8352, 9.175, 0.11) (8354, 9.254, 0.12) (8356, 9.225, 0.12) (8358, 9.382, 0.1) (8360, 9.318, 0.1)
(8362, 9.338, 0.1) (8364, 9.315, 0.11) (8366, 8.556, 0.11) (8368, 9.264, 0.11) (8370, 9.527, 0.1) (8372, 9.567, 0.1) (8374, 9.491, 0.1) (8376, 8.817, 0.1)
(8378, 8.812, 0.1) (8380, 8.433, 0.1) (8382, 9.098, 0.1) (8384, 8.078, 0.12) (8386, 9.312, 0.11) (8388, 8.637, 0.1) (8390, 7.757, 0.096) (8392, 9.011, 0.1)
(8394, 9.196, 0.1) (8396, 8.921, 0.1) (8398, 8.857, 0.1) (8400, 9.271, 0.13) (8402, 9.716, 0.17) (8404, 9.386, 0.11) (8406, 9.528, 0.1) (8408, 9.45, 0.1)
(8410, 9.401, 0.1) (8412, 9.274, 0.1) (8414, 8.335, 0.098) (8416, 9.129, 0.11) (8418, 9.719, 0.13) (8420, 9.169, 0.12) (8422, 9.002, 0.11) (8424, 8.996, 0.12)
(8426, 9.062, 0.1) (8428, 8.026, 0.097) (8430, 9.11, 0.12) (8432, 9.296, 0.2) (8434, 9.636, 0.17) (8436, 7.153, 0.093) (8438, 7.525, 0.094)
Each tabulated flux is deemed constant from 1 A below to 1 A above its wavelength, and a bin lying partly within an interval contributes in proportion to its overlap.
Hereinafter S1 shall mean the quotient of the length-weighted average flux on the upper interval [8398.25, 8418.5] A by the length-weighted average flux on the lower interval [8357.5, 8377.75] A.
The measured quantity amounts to 1.01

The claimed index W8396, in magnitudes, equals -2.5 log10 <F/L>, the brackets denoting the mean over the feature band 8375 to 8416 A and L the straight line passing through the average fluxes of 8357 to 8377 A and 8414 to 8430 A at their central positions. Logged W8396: 0.017 mag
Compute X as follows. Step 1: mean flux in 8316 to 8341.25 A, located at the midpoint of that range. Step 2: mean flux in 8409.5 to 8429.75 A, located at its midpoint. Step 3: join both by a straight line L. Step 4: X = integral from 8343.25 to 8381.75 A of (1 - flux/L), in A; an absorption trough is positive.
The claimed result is -0.4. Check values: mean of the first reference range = 9.2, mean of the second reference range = 9.01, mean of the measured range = 9.23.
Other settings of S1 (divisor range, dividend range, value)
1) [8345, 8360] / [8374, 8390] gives 0.93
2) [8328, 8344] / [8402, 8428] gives 1.00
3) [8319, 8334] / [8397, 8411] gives 1.02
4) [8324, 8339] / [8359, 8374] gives 1.02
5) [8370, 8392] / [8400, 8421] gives 1.05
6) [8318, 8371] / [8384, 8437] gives 0.97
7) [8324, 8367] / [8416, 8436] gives 0.98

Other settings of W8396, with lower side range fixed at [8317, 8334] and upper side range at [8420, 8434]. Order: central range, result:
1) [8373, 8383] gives 0.02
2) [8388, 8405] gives 0.01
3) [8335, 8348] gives -0.03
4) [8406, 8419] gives -0.03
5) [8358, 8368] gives -0.01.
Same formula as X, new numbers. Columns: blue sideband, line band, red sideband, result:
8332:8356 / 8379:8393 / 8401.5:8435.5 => 0.9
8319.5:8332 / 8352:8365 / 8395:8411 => -0.1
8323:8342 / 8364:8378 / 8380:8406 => -0.3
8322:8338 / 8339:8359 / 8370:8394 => -0.7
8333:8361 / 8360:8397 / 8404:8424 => 1.2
